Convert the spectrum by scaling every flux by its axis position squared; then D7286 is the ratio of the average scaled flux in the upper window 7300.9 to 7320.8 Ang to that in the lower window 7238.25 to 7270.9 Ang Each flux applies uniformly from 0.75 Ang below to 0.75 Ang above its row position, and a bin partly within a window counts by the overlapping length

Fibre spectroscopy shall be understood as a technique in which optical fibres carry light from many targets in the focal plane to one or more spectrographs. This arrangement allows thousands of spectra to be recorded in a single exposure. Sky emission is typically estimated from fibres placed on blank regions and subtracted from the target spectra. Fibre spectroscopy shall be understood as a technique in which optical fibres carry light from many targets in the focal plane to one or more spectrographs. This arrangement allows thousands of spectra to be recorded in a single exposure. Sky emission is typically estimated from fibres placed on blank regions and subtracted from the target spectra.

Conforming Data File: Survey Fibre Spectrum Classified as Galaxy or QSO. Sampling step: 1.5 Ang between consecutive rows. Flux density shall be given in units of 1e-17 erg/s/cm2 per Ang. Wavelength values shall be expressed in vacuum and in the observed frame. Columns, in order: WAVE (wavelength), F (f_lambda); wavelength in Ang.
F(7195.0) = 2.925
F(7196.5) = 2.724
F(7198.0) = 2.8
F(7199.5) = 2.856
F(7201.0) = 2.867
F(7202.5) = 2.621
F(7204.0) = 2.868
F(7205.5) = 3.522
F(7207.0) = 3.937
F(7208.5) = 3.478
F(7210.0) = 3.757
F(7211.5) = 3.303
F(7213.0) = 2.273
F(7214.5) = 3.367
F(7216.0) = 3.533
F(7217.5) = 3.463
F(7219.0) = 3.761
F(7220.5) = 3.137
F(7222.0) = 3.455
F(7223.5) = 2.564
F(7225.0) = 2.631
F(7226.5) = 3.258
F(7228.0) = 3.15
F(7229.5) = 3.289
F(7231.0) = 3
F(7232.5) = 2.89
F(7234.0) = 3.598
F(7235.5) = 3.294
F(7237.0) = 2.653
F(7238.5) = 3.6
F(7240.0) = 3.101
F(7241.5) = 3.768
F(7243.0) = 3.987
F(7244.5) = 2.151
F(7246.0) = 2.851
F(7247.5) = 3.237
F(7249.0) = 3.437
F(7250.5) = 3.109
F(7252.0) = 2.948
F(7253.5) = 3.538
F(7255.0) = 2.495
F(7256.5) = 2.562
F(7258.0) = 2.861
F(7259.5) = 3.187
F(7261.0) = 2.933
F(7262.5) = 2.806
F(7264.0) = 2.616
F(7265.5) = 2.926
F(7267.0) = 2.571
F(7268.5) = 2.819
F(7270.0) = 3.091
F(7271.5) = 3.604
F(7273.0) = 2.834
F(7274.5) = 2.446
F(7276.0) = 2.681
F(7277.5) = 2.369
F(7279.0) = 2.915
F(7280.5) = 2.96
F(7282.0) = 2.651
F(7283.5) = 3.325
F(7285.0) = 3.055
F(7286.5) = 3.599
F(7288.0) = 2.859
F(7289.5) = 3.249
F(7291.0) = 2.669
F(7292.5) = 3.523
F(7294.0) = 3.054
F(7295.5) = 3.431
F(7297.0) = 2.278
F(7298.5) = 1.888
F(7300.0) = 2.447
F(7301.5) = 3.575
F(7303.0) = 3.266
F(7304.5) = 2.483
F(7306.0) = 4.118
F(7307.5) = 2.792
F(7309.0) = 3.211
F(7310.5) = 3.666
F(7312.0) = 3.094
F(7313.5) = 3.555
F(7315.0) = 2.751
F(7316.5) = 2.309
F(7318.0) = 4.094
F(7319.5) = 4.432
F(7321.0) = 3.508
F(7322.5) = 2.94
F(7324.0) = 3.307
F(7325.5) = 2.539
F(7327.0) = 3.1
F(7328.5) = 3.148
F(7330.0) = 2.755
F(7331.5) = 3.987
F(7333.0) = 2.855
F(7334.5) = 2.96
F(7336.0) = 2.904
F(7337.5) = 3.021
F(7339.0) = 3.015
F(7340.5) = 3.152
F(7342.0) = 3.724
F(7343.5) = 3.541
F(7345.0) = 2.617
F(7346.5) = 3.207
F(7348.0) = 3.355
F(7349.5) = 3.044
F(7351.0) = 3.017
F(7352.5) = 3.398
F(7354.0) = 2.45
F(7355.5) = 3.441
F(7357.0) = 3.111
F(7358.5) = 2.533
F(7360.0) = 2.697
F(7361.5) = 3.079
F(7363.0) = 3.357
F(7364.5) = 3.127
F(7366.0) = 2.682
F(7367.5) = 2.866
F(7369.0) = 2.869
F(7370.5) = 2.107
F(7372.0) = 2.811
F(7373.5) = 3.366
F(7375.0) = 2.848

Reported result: 1.1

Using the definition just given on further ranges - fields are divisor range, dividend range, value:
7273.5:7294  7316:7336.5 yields 1.10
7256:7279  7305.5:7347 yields 1.16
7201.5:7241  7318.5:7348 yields 1.03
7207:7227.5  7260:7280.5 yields 0.88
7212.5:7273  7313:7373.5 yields 1.03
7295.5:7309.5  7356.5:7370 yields 1.01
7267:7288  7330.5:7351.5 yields 1.10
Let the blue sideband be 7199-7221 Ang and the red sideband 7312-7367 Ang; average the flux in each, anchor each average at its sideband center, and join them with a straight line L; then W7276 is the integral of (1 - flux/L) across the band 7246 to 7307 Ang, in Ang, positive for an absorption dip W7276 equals 4.4 Ang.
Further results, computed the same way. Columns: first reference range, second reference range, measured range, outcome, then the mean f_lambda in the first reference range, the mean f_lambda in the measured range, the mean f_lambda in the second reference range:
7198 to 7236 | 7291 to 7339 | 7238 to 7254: -0.4 Ang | 3.19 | 3.24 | 3.12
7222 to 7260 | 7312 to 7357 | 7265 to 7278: 1.2 Ang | 3.09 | 2.82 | 3.17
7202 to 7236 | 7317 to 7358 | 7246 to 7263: 1.1 Ang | 3.23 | 3.01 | 3.2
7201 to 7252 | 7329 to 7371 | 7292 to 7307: 0.5 Ang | 3.2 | 2.99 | 3.04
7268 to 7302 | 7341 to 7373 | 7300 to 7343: -3.6 Ang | 2.92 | 3.21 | 3.01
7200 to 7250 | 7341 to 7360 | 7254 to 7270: 1.9 Ang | 3.2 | 2.8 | 3.1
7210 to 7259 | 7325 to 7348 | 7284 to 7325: -0.4 Ang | 3.14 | 3.15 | 3.12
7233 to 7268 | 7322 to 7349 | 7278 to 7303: 0.9 Ang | 3.05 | 2.97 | 3.12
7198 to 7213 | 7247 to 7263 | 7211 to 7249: -1.0 Ang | 3.17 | 3.18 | 3.01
